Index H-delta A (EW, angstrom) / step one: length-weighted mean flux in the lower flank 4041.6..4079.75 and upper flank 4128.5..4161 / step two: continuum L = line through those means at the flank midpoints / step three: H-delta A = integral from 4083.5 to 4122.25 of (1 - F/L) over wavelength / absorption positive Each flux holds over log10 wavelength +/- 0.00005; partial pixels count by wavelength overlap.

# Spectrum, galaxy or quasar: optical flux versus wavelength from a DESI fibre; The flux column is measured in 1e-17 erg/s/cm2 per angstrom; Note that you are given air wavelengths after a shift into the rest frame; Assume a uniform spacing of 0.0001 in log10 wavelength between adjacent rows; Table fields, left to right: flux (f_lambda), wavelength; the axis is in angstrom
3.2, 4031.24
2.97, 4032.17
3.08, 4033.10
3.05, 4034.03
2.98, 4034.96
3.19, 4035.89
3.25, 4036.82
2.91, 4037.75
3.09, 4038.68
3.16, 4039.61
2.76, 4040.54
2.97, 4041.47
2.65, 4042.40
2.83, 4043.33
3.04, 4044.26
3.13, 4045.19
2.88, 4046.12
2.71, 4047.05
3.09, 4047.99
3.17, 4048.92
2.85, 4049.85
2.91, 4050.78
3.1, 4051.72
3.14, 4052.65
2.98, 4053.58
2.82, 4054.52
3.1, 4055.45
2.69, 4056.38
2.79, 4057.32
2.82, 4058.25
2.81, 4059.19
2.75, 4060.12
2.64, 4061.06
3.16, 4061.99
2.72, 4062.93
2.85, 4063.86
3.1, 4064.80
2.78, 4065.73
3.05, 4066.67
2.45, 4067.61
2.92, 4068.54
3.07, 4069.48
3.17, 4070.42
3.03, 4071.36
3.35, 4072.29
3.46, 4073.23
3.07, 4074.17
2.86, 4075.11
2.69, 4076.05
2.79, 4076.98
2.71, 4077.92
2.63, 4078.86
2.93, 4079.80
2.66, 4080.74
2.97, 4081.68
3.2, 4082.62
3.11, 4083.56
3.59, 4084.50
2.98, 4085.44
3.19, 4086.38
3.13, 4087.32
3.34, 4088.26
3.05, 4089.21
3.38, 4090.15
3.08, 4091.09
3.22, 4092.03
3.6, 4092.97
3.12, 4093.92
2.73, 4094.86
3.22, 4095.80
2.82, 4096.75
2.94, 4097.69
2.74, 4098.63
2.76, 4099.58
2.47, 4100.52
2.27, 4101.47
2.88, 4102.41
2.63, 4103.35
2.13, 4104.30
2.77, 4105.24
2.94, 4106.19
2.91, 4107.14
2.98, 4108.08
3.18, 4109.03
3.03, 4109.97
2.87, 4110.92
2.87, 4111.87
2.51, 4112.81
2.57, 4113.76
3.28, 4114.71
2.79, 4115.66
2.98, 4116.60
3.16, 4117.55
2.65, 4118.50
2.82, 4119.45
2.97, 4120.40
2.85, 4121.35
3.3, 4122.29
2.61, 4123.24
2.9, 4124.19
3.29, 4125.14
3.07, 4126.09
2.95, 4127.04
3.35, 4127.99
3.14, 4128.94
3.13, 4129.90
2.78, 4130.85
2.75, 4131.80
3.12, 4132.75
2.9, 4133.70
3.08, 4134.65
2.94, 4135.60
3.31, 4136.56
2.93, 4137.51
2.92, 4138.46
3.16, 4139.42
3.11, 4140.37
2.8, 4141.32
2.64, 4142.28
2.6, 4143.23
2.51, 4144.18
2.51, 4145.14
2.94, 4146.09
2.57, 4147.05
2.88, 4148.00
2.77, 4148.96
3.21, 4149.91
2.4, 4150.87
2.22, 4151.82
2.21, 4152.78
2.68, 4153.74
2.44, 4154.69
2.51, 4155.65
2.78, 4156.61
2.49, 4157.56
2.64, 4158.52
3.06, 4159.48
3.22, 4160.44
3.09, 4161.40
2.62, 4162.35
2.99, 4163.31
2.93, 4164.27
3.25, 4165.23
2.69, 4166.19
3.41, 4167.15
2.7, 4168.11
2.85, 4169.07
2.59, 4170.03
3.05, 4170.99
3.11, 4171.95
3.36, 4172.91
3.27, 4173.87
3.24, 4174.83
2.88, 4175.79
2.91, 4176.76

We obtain -1.1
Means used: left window 2.92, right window 2.8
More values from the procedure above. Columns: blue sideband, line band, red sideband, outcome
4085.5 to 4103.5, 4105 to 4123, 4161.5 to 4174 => 0.41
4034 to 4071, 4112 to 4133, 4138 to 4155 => -1.44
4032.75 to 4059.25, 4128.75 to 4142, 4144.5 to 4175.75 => -0.62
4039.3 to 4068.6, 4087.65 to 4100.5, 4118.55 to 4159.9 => -0.82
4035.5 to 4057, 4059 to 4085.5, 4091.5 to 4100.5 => 0.29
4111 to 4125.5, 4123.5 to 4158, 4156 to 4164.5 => 0.58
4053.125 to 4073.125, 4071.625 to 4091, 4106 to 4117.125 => -0.93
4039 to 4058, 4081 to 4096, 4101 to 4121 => -1.63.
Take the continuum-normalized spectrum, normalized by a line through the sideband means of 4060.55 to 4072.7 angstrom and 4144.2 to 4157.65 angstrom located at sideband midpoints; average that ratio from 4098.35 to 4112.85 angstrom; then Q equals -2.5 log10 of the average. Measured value 0.01 mag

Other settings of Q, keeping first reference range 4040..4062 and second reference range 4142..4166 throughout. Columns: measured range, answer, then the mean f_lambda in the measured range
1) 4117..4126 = -0.07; 2.96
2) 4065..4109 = -0.04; 2.95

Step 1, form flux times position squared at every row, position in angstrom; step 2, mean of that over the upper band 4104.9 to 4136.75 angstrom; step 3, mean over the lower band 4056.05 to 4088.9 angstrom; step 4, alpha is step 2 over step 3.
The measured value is 1.02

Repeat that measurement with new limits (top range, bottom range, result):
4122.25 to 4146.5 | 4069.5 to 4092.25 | 0.99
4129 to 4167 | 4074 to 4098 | 0.96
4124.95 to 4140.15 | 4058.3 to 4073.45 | 1.07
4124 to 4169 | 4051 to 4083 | 1.02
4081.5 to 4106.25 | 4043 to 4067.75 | 1.04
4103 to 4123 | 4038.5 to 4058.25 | 1.01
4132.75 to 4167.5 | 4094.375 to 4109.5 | 1.04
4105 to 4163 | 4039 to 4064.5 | 1.02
